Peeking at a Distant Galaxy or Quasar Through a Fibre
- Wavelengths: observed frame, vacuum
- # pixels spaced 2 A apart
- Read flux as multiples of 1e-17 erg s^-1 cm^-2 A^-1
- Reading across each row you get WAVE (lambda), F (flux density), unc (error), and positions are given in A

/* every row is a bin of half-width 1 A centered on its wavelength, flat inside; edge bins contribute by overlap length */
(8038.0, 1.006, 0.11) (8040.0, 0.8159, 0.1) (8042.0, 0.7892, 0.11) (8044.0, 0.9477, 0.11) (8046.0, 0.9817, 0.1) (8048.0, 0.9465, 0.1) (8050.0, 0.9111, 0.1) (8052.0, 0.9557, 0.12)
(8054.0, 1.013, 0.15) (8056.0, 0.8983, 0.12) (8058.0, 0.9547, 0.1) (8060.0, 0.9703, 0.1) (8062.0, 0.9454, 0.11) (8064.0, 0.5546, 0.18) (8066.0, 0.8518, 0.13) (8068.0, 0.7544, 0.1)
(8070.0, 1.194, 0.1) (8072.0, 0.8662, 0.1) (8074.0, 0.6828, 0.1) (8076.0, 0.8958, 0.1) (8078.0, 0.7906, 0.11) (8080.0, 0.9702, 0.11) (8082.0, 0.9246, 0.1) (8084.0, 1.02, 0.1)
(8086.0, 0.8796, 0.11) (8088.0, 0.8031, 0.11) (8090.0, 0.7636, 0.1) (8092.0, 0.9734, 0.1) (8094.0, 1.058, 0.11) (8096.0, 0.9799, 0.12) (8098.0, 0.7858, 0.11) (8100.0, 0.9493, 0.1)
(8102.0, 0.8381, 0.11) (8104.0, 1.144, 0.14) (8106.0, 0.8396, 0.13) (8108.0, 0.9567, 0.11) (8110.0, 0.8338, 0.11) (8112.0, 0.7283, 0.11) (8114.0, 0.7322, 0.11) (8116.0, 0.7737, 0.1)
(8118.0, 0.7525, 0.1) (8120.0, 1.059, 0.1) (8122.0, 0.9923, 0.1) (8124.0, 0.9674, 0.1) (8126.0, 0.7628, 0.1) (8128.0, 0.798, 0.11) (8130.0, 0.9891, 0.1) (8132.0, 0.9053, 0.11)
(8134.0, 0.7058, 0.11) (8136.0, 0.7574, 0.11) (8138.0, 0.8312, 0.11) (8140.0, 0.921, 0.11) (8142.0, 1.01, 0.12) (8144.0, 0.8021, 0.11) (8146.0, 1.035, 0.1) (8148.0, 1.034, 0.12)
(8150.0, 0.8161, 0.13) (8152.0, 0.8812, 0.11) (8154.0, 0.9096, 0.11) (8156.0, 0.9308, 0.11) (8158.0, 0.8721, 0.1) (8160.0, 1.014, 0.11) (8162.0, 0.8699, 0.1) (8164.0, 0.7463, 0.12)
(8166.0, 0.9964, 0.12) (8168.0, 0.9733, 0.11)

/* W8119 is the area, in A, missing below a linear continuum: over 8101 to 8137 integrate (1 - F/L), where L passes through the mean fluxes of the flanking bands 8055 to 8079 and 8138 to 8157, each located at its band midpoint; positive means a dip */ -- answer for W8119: 1.5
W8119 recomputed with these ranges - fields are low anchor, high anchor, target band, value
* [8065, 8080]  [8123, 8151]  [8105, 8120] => 1.0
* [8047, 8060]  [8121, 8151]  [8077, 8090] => 0.5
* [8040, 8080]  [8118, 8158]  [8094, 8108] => -0.7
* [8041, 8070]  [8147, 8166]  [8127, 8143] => 0.7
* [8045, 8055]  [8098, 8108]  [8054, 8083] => 2.1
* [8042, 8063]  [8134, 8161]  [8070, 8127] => 2.2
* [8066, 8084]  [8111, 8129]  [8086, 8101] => -0.5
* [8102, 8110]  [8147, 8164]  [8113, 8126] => 0.9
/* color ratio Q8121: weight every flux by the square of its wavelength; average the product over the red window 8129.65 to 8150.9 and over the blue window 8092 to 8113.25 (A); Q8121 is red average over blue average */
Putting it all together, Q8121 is 1.0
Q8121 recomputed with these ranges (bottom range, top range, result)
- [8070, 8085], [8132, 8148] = 0.99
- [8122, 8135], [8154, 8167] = 1.05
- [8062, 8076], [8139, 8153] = 1.14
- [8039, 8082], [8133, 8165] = 1.01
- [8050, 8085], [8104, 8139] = 0.97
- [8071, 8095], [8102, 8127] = 1.00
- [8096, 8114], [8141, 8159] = 1.06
